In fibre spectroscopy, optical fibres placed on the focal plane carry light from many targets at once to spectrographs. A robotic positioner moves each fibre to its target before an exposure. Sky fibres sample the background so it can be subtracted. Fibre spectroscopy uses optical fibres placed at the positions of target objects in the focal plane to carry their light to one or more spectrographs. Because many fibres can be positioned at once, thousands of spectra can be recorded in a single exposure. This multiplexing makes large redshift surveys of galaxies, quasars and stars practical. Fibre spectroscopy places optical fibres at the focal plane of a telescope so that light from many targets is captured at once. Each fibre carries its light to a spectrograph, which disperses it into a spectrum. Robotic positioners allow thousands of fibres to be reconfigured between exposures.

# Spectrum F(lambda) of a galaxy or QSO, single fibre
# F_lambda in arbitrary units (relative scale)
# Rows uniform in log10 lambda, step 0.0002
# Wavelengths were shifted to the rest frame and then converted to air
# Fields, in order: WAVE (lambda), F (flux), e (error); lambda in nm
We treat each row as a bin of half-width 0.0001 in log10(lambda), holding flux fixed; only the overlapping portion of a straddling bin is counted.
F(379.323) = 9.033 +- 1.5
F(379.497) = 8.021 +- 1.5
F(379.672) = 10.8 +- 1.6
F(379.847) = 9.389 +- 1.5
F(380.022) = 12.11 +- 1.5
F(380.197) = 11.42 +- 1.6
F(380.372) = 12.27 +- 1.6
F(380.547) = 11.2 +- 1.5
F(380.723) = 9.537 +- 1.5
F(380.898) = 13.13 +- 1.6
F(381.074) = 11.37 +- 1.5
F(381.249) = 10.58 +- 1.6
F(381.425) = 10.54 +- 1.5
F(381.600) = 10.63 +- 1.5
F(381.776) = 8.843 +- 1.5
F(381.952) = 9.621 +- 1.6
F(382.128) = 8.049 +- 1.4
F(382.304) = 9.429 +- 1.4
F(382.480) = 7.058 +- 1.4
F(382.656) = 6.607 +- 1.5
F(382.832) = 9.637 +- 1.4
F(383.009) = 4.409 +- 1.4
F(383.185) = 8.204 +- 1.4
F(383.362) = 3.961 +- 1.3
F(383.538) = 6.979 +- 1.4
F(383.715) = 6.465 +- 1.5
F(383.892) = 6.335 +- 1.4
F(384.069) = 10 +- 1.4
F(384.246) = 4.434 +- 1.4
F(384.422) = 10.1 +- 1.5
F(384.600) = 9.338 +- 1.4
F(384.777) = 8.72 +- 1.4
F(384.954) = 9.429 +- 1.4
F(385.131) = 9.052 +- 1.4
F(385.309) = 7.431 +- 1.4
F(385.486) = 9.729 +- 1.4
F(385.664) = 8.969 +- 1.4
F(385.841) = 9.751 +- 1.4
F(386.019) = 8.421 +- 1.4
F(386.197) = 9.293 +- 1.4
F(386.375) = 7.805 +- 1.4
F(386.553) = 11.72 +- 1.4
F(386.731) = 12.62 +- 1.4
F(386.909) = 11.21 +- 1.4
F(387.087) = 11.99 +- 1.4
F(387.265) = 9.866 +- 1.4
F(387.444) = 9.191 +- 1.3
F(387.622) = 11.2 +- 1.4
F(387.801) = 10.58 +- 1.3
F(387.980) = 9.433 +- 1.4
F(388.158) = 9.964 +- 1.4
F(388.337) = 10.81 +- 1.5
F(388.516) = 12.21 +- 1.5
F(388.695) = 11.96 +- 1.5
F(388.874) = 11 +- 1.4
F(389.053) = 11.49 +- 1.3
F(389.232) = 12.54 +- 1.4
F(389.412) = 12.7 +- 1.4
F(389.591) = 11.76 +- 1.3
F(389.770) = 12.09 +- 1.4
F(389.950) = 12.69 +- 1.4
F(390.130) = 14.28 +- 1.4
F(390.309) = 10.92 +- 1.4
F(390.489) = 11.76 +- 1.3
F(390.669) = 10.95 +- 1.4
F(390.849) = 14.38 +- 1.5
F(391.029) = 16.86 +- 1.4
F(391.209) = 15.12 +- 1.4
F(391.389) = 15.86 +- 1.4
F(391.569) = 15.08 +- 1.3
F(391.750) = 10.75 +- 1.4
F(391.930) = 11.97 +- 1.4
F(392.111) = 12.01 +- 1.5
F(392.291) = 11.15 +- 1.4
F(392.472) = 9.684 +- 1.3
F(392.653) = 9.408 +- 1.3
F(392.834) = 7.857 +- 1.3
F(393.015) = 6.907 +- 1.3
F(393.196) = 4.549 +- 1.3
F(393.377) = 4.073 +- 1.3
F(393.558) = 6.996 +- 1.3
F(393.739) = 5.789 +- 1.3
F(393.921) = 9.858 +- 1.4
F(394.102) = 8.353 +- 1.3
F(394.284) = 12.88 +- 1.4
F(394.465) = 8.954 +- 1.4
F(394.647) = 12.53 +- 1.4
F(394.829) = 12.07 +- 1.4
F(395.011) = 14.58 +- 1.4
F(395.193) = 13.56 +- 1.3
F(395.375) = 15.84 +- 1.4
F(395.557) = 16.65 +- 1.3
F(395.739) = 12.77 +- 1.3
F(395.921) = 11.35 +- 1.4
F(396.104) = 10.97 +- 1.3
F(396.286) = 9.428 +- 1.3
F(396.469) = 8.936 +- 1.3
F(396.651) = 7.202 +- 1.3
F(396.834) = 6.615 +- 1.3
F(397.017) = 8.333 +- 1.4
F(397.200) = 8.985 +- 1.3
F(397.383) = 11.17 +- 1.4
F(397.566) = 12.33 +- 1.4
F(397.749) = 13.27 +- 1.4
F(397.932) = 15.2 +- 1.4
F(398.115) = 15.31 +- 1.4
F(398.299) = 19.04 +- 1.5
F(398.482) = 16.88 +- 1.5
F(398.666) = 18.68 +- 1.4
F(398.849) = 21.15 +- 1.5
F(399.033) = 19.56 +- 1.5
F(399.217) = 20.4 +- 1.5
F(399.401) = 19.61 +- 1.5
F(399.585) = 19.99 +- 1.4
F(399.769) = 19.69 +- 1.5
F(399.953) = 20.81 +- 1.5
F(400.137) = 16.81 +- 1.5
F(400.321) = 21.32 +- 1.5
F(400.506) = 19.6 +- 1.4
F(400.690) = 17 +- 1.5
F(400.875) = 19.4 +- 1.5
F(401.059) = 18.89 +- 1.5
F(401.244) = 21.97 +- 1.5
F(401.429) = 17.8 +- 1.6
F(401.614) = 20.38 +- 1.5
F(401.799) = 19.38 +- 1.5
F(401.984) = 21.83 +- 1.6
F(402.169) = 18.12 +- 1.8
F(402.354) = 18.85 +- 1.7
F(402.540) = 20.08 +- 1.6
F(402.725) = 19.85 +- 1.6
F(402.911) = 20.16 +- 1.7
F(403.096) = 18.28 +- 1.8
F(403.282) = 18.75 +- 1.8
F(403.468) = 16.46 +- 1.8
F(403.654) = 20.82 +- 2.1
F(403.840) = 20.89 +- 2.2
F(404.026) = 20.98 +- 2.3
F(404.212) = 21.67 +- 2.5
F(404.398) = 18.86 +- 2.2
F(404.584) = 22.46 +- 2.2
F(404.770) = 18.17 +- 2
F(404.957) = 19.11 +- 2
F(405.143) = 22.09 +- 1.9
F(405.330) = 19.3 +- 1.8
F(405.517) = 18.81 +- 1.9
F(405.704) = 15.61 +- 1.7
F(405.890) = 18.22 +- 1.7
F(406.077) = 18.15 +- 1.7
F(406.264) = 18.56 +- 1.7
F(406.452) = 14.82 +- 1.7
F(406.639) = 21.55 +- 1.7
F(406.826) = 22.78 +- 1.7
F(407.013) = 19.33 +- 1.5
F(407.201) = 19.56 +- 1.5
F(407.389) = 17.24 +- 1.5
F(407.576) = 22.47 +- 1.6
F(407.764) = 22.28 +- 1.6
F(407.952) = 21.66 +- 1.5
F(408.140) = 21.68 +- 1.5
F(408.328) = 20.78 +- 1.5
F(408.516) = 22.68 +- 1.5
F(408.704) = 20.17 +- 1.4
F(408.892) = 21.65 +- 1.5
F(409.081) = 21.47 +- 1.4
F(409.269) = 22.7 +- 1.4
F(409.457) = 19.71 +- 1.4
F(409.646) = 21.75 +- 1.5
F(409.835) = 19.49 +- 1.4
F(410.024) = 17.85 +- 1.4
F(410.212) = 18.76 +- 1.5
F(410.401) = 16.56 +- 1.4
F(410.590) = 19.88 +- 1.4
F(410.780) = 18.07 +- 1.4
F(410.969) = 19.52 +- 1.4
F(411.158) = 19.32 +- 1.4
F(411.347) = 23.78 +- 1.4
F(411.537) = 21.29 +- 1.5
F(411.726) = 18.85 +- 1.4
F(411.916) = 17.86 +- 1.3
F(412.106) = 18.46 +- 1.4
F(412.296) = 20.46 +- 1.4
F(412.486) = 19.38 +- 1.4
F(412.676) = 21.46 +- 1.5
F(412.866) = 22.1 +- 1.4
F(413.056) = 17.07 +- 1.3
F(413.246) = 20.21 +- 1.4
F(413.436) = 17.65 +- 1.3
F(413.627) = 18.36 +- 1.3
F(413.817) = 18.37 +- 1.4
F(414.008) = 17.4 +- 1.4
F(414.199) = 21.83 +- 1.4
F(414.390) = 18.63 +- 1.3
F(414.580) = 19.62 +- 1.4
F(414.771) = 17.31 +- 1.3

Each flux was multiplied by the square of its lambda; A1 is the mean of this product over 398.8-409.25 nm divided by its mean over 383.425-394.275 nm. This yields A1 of 2.09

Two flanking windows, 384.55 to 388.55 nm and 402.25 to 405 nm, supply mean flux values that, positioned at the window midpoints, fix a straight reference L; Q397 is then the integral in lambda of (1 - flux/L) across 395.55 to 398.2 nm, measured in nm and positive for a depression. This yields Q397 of 0.80 nm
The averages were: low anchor 9.92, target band 11.1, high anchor 19.7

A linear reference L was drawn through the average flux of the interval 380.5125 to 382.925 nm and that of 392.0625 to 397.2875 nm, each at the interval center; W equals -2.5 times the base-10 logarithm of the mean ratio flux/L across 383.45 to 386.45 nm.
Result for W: 0.17 mag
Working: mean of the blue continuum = 9.68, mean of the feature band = 8.37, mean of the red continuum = 9.93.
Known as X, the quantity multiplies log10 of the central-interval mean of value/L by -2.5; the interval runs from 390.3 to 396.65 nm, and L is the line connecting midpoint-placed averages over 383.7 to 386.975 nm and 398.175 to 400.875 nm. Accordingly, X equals 0.31 mag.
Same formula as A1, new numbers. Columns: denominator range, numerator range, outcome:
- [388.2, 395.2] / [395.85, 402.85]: 1.54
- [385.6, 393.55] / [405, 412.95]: 2.00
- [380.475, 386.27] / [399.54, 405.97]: 2.48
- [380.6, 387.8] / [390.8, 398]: 1.27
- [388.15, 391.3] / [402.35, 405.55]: 1.70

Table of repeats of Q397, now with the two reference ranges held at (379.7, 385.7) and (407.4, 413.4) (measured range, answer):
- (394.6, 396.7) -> 0.29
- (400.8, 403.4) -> -0.41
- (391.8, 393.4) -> 0.50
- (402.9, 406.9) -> -0.30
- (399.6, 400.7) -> -0.23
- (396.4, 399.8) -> 0.12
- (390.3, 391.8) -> -0.16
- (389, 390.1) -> -0.05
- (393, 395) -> 0.72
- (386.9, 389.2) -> 0.06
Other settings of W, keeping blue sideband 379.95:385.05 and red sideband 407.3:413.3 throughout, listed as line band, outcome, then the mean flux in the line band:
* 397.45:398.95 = -0.07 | 16.4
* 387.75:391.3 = -0.03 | 12.2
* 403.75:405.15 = -0.15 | 20.4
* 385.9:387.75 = 0.04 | 10.3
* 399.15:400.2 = -0.23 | 19.6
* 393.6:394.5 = 0.44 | 9.07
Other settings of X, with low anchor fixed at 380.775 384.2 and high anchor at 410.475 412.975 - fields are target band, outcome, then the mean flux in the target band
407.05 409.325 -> -0.14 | 21.1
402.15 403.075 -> -0.18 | 19.4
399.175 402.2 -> -0.25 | 19.6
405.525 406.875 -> -0.04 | 18.4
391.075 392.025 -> -0.16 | 13.9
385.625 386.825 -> 0.01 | 9.84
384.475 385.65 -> 0.06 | 8.98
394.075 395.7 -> 0.03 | 13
